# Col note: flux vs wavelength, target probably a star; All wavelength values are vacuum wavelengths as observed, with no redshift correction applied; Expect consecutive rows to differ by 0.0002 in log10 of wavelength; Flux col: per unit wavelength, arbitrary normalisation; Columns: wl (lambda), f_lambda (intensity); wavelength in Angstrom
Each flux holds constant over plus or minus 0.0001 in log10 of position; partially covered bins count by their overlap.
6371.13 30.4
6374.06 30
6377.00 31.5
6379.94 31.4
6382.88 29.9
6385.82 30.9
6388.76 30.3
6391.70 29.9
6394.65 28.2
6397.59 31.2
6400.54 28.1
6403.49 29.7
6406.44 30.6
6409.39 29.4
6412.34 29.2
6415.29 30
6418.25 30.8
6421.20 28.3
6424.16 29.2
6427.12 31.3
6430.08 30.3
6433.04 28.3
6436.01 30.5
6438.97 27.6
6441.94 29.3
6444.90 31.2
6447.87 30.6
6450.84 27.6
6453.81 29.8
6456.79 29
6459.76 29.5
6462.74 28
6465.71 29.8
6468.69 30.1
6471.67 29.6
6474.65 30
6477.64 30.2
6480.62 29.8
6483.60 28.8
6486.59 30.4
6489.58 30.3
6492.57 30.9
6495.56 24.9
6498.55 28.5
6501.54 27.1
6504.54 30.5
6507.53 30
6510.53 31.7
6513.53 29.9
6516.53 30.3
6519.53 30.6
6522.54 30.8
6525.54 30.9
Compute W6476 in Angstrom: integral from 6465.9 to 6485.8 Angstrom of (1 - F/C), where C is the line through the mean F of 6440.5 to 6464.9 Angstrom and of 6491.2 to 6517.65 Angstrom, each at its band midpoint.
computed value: -0.3 Angstrom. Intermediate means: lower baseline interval 29.4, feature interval 29.8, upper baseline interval 29.3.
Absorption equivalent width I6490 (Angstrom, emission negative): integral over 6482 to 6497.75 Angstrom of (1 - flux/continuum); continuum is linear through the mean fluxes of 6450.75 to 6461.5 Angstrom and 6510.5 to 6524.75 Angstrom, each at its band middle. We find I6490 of 0.5 Angstrom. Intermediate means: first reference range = 29.1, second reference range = 30.6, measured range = 29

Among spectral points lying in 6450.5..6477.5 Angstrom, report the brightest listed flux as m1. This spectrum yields 30.1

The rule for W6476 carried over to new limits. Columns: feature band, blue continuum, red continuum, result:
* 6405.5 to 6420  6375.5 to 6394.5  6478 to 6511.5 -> 0.11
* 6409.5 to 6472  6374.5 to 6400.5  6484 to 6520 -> 0.85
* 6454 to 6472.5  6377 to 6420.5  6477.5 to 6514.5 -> 0.17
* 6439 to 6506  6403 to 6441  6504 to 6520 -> 1.77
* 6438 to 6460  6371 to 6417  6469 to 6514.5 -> 0.29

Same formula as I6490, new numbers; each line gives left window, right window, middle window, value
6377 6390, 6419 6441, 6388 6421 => 0.47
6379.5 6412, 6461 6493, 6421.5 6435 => 0.08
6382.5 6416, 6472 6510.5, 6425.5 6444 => 0.02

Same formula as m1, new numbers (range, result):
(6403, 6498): 31.3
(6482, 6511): 31.7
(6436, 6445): 31.2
